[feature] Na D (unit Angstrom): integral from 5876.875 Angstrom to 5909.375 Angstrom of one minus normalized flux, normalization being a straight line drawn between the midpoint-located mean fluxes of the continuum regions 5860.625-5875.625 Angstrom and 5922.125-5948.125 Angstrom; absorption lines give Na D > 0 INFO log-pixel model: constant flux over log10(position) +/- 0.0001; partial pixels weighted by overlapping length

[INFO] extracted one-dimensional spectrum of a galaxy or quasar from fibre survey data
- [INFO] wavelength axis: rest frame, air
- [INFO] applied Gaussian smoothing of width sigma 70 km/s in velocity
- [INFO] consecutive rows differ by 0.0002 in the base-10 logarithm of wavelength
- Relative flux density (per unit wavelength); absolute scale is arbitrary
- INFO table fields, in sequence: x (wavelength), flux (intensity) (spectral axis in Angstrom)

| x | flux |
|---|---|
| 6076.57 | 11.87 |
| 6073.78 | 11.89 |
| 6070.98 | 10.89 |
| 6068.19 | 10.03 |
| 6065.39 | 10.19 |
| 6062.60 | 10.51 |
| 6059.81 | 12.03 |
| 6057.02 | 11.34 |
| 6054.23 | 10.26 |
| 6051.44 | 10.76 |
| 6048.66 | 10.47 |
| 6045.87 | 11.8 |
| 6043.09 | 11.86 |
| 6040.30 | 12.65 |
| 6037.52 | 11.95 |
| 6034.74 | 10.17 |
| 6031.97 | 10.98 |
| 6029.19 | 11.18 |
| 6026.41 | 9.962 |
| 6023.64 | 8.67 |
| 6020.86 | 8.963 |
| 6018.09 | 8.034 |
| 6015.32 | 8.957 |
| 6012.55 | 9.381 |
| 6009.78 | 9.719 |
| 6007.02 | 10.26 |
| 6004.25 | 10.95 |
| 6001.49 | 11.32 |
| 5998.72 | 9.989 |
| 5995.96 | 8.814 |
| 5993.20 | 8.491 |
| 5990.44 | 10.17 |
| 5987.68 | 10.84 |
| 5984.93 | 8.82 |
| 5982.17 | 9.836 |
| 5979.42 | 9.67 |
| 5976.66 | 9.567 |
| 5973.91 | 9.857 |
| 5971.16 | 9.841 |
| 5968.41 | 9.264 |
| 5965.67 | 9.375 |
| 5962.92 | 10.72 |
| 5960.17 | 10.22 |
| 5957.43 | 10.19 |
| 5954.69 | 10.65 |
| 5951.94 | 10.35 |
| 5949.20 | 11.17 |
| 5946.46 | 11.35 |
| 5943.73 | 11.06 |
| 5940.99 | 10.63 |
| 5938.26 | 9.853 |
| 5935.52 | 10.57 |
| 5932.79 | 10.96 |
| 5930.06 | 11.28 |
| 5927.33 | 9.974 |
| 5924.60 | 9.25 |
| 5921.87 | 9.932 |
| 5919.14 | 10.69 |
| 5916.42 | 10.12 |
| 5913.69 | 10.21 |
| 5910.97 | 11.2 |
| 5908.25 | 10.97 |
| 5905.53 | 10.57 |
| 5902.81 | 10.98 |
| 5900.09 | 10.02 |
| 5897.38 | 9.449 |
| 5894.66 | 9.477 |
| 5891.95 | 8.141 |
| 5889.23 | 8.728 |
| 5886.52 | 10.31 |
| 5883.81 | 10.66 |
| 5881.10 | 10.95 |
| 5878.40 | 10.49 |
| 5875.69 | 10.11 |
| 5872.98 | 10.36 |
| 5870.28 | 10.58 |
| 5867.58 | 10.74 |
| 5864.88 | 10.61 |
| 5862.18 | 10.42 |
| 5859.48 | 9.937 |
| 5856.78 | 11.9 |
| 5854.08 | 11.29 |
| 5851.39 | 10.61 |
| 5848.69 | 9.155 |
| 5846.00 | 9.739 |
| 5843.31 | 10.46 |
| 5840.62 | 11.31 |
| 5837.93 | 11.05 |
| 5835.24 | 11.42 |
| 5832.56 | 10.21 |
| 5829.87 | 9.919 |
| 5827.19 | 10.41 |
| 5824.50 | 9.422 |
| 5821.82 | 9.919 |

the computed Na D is 1.41 Angstrom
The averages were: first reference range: 10.5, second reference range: 10.5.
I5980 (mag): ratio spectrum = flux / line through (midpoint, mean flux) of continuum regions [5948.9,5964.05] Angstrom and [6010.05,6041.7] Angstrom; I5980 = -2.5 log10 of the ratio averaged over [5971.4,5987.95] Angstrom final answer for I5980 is 0.07 mag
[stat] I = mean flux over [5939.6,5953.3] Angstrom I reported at 10.9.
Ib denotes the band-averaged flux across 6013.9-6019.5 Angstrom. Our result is 8.51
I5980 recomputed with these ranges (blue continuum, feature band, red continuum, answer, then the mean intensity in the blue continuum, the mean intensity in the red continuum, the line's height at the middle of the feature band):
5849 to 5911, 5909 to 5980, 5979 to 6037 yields -0.027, 10.3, 9.81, 10.1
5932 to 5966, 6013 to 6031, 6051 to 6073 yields 0.149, 10.6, 10.8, 10.7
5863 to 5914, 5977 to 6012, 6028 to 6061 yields 0.111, 10.2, 11.3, 11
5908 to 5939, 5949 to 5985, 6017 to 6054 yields 0.054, 10.4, 10.6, 10.5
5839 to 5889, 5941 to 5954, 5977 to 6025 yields -0.103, 10.5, 9.58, 9.94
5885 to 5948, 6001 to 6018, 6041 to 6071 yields 0.089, 10.3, 11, 10.7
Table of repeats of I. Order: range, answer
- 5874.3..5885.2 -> 10.5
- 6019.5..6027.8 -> 9.19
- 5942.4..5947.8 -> 11.2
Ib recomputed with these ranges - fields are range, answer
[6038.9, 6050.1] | 11.7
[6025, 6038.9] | 10.8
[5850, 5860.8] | 10.9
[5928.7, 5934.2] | 11.1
